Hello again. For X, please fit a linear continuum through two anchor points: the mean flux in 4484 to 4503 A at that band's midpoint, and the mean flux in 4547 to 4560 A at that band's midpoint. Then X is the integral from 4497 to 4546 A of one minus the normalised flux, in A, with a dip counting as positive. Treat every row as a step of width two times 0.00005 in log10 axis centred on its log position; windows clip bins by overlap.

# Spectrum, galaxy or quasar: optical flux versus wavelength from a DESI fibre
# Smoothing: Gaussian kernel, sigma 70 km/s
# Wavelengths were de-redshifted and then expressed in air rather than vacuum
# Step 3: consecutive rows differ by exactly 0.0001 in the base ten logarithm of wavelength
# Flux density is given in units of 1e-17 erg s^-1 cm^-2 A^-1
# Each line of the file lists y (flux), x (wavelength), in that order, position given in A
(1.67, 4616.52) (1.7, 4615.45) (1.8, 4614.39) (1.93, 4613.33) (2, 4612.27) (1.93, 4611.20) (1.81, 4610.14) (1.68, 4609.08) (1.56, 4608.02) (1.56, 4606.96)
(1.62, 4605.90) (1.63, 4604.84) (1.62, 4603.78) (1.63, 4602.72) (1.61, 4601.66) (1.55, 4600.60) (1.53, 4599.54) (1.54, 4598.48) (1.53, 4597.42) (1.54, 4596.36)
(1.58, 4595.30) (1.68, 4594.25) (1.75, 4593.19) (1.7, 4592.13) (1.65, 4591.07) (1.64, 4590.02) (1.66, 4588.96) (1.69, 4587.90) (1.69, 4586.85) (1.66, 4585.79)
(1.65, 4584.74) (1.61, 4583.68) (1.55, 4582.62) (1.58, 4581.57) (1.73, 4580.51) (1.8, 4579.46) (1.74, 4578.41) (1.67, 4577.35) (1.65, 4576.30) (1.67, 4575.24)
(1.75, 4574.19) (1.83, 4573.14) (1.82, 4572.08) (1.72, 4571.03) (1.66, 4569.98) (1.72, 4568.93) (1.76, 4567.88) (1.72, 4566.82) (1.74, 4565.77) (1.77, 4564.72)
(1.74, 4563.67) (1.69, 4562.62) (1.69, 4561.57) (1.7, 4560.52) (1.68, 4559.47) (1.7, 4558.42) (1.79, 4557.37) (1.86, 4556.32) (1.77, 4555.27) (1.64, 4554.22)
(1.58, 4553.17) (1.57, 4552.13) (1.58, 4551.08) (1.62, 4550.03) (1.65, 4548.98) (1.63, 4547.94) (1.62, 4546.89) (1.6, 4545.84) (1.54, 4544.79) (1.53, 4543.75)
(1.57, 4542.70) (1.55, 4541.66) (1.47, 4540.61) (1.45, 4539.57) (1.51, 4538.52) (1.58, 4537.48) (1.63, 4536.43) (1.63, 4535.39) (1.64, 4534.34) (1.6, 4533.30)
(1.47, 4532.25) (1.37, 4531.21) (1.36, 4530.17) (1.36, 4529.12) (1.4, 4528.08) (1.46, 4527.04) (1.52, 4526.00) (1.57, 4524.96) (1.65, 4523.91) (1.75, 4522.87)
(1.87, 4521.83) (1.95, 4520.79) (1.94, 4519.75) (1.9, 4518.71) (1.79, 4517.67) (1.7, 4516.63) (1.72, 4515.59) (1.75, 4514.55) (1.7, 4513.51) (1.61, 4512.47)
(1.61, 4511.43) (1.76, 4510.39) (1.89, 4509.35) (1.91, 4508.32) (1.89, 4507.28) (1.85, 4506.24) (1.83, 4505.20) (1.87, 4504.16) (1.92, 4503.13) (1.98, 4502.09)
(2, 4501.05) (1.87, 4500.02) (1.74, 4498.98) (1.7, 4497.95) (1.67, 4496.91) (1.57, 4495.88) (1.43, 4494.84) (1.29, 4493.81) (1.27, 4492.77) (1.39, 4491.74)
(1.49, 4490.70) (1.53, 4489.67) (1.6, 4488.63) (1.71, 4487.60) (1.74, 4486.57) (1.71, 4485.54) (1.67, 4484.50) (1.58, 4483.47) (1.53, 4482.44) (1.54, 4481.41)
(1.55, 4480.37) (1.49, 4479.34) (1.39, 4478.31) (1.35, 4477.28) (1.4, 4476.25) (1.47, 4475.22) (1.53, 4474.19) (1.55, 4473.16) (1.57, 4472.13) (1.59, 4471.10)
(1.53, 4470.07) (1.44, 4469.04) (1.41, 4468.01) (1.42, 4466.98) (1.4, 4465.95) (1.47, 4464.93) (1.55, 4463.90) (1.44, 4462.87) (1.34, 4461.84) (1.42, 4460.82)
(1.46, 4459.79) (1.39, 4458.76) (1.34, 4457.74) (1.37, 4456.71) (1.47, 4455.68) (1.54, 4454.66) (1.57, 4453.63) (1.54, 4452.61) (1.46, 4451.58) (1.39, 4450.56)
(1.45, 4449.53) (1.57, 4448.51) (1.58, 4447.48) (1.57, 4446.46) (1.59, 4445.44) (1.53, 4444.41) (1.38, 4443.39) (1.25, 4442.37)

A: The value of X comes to -0.8 A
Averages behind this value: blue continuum 1.64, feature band 1.68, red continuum 1.67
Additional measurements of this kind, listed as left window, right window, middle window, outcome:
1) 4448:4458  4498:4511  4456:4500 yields 4.2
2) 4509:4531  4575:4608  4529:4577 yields 0.5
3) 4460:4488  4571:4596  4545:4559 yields -0.2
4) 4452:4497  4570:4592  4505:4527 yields -2.7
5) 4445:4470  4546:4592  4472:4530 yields -3.6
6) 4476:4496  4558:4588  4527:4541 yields 1.0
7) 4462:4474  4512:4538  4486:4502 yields -0.6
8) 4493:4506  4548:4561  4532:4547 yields 1.2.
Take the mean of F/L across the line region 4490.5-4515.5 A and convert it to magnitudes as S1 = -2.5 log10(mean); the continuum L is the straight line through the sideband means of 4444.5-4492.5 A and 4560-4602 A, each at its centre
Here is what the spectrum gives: -0.10 mag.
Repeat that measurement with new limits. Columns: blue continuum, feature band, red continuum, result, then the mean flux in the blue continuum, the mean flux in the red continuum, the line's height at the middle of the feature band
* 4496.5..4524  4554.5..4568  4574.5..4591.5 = -0.02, 1.81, 1.67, 1.71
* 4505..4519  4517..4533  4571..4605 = 0.08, 1.78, 1.66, 1.75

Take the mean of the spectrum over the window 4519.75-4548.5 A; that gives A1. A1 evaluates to 1.57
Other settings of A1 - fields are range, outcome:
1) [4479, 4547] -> 1.64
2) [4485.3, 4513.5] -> 1.7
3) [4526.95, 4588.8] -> 1.64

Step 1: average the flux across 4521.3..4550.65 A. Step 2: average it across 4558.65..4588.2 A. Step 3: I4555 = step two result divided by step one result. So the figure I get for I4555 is 1.09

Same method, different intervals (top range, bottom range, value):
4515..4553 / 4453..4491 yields 1.07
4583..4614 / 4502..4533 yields 0.97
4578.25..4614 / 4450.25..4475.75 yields 1.14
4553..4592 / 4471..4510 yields 1.04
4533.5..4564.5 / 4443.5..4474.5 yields 1.10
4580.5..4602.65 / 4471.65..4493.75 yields 1.07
